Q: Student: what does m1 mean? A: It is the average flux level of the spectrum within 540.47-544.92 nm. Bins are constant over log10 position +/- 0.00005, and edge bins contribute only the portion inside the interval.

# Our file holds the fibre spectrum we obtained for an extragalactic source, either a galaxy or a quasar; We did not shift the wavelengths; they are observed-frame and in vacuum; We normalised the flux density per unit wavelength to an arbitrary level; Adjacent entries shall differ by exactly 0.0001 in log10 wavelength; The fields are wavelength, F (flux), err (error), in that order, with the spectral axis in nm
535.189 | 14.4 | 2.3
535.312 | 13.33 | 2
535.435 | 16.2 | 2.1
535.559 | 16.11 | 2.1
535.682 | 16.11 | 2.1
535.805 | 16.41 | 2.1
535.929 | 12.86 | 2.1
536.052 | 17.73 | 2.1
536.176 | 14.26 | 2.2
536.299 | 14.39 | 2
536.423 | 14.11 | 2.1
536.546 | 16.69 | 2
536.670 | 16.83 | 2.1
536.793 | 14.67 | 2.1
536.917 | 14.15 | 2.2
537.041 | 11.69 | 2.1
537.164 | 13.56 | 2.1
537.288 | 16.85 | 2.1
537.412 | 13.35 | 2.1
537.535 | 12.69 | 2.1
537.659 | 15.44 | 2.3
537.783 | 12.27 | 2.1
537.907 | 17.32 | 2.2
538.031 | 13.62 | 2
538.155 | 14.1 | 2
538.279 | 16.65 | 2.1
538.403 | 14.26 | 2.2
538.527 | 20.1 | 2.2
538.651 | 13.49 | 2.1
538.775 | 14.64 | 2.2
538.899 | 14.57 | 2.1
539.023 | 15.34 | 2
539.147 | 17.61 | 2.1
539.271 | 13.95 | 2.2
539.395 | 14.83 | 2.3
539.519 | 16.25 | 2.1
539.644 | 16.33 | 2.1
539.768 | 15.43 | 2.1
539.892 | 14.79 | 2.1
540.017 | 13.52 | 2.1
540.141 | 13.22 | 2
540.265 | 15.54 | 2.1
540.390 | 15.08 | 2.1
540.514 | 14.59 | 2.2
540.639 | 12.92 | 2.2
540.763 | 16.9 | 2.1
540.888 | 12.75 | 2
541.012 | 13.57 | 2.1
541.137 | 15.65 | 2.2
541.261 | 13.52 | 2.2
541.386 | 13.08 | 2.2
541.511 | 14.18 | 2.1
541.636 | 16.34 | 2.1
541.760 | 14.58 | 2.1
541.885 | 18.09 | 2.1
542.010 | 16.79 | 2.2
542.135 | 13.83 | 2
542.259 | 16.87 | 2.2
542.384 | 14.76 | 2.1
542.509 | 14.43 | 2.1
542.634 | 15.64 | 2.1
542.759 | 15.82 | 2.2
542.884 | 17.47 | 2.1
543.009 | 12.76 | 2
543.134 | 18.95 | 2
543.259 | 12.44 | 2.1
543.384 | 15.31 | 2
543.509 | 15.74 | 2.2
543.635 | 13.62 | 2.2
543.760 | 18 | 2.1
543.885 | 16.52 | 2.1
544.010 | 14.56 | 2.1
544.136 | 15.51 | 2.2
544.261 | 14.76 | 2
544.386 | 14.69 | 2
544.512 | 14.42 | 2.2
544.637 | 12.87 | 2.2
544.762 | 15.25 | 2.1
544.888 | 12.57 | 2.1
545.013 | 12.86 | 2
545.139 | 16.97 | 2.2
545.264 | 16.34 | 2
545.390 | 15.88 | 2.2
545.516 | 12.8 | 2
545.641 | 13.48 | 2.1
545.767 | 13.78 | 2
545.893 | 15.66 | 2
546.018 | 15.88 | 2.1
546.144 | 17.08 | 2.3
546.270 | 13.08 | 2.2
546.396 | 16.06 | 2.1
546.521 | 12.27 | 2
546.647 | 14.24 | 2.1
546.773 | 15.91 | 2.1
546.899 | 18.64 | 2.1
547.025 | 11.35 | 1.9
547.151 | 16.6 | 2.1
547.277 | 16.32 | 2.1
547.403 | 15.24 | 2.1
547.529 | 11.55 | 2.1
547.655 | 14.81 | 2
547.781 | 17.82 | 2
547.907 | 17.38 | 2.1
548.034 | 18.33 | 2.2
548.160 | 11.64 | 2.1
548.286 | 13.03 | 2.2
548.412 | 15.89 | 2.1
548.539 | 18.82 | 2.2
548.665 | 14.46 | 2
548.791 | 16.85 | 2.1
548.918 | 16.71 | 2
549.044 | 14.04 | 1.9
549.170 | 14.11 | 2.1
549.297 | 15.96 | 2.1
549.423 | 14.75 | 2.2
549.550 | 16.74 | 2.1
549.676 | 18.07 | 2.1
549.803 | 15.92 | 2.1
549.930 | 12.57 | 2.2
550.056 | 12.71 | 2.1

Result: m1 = 15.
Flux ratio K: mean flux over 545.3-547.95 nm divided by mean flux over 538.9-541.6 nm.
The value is 1.02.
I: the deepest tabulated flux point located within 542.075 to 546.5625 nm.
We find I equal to 12.27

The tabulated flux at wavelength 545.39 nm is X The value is 15.88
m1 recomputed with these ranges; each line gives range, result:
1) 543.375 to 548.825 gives 15.1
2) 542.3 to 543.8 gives 15.4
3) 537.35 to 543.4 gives 15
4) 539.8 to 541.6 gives 14.3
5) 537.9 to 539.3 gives 15.4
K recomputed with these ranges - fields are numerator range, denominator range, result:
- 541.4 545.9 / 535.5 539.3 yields 1.00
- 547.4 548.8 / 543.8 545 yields 1.06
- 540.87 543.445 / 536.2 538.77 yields 1.02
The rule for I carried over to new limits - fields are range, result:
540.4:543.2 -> 12.75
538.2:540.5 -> 13.22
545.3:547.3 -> 11.35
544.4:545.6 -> 12.57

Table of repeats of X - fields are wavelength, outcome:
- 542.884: 17.47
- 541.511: 14.18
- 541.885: 18.09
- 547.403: 15.24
